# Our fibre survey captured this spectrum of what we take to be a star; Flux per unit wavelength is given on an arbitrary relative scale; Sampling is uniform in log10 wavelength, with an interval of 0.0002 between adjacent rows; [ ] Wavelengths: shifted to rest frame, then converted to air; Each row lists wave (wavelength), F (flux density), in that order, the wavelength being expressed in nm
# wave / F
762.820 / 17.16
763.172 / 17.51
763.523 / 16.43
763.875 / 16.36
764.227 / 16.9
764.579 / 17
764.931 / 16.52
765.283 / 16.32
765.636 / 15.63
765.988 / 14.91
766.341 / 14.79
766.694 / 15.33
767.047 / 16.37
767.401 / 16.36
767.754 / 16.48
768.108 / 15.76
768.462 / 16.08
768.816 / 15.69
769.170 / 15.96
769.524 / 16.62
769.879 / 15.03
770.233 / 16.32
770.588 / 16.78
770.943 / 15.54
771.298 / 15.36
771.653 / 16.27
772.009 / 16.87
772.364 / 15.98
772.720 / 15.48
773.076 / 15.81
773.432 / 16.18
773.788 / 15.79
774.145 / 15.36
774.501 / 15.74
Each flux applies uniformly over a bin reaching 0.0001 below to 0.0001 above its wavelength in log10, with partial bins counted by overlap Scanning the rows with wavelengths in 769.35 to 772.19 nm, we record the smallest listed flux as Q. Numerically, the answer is 15.03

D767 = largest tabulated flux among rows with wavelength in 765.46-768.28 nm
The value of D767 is 16.48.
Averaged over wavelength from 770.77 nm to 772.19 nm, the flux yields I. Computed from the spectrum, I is 16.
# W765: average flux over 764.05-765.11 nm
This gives 16.8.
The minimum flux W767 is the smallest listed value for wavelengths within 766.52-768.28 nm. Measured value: 15.33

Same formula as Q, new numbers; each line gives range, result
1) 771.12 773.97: 15.36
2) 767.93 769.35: 15.69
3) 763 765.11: 16.36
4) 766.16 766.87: 14.79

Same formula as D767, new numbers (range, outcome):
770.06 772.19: 16.87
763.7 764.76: 17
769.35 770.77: 16.78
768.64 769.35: 15.96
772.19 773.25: 15.98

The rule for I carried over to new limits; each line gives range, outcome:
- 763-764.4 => 16.8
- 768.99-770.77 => 16.1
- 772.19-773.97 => 15.8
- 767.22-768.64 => 16.2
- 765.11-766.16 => 15.6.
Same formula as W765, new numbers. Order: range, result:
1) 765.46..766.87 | 15.2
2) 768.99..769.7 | 16.3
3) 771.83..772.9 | 16.1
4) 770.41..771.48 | 15.9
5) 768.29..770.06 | 15.9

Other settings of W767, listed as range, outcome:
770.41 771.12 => 15.54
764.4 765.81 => 15.63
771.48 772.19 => 16.27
